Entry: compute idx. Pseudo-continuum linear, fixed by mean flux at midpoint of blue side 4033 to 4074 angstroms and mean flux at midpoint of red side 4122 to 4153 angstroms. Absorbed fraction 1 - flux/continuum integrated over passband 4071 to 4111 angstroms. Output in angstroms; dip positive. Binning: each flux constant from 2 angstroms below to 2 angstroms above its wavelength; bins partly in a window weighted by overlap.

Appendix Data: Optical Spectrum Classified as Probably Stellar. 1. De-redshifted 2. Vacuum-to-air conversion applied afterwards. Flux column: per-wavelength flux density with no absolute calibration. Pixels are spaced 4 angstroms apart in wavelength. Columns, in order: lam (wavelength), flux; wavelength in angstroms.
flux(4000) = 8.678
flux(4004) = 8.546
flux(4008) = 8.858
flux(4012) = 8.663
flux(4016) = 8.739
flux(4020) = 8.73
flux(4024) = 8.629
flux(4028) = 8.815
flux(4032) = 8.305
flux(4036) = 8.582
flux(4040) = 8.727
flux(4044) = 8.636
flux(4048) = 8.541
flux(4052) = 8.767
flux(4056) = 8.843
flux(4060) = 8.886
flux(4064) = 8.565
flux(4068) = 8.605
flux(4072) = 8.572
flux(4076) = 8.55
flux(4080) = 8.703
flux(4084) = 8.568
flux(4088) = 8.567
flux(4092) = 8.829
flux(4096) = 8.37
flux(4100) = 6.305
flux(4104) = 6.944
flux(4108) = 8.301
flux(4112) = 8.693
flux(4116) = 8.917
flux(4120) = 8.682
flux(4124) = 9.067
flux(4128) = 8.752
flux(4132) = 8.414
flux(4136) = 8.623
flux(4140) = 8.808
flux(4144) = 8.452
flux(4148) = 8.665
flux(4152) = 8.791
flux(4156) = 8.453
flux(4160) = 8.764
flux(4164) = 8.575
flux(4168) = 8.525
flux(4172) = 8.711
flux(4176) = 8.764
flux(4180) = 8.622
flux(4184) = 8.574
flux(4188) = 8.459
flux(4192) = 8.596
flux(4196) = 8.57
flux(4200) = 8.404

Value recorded 2.32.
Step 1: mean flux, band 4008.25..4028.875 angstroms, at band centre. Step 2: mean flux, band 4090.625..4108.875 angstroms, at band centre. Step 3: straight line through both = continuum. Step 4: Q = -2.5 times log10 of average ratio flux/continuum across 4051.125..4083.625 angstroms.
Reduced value -0.08 mag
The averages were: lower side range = 8.72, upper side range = 7.68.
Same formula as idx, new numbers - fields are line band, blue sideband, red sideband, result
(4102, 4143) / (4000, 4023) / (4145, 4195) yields 0.6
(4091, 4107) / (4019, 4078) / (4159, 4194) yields 2.0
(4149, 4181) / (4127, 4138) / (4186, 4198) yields -0.3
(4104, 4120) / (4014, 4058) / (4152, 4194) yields 0.4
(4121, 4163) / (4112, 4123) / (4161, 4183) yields 0.3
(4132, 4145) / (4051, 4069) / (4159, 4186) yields 0.1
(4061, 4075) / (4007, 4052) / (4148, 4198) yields 0.1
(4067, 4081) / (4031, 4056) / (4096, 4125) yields -0.3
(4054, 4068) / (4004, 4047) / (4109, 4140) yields -0.1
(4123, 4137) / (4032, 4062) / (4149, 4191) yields -0.1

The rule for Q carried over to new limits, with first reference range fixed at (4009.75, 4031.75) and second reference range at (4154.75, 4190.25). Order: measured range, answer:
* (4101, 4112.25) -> 0.12 mag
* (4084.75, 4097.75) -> 0.01 mag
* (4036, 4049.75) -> 0.01 mag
